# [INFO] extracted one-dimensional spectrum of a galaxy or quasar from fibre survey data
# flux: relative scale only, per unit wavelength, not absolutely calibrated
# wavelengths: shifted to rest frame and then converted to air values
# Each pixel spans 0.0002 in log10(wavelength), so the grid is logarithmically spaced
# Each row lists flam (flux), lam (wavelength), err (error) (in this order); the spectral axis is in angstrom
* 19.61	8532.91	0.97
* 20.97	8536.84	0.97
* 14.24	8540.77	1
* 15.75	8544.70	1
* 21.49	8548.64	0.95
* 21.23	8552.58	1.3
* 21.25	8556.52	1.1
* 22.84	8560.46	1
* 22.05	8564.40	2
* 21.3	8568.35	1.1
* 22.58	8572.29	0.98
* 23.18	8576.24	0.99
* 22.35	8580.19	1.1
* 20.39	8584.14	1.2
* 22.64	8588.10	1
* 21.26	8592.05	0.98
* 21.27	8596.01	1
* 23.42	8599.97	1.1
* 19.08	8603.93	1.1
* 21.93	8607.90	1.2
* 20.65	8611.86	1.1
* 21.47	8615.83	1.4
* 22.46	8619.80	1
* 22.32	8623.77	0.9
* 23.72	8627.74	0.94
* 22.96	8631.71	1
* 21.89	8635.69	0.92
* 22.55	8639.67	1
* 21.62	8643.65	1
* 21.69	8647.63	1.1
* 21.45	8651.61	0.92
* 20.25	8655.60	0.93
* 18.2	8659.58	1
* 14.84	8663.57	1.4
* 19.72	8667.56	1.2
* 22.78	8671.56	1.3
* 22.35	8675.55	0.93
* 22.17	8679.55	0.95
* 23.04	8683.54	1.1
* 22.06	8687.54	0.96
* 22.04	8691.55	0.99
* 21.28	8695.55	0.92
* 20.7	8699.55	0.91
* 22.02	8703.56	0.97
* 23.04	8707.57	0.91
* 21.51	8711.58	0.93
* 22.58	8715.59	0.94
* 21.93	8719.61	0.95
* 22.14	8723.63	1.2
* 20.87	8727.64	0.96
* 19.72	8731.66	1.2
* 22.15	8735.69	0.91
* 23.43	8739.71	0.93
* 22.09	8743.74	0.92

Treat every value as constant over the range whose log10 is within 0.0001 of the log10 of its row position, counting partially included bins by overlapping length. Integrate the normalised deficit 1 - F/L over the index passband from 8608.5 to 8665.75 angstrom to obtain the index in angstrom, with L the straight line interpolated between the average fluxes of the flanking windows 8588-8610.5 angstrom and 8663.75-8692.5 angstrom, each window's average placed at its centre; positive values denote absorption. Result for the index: 1.0 angstrom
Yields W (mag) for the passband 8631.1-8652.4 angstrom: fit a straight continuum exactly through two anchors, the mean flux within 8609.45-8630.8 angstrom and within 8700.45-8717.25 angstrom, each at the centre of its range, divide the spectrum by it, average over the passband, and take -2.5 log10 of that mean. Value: 0.01 mag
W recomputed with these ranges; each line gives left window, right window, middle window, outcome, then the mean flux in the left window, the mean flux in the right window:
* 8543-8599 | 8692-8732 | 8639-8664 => 0.07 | 21.5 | 21.7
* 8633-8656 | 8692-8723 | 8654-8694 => 0.05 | 21.7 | 21.9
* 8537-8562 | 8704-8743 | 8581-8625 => -0.07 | 19.5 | 21.9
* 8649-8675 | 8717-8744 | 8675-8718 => -0.07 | 19.7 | 21.8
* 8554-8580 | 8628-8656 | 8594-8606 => 0.04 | 22.2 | 22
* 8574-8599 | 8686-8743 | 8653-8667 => 0.20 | 21.9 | 21.8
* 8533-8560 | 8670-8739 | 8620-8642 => -0.10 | 19.4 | 21.9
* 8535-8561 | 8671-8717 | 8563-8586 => -0.10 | 19.5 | 22.1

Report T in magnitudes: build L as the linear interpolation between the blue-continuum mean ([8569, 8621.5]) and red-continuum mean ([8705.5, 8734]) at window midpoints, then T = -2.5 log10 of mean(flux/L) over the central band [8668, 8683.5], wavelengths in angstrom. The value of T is -0.03 mag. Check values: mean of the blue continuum 21.7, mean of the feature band 22.2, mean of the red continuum 21.7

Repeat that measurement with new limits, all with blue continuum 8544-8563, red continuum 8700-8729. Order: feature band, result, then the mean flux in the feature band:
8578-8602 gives -0.039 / 21.9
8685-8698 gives 0.000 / 21.8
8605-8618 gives 0.004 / 21.2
